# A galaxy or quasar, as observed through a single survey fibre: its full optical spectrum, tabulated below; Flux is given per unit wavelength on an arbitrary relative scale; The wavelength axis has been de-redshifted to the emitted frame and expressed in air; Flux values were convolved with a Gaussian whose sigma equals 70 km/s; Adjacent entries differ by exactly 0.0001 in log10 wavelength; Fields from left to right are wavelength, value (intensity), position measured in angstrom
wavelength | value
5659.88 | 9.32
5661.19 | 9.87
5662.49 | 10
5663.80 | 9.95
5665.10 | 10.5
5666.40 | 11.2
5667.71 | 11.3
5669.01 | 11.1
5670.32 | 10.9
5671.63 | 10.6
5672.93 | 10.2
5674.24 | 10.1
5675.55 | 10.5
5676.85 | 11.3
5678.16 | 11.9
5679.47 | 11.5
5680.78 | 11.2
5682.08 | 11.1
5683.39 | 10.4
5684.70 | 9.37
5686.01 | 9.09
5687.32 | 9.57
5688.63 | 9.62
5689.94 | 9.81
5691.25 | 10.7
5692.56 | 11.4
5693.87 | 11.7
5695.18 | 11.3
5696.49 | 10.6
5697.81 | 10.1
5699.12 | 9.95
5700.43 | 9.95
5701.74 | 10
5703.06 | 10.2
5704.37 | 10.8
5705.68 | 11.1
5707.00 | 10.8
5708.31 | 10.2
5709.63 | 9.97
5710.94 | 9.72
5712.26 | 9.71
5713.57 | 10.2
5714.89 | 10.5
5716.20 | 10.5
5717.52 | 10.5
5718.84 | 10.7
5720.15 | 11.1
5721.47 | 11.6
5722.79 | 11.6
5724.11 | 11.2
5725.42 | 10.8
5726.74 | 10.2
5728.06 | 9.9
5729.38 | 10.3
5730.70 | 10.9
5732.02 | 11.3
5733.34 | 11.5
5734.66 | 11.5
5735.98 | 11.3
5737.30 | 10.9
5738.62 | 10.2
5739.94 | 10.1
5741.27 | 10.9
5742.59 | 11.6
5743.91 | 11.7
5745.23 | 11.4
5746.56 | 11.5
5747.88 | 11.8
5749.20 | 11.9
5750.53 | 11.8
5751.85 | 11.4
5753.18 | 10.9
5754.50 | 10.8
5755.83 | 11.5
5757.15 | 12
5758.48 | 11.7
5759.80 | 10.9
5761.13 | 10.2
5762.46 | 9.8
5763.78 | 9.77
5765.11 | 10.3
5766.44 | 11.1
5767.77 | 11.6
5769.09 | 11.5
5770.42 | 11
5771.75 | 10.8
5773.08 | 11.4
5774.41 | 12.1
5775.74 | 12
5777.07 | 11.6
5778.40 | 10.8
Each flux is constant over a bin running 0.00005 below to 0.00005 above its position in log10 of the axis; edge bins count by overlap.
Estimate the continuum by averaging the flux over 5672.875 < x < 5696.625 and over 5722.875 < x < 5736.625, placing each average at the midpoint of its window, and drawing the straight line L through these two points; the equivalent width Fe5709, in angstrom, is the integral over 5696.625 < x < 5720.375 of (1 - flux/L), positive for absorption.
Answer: 1.0 angstrom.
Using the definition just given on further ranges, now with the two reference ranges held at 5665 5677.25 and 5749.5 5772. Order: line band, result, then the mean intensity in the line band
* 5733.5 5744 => -0.05 angstrom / 11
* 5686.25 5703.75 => 0.79 angstrom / 10.3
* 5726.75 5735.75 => 0.06 angstrom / 10.9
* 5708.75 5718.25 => 0.64 angstrom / 10.2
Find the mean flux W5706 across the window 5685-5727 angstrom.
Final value 10.5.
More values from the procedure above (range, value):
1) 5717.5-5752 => 11.1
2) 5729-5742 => 10.9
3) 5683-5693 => 9.95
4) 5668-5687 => 10.7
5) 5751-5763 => 11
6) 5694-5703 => 10.4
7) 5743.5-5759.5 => 11.5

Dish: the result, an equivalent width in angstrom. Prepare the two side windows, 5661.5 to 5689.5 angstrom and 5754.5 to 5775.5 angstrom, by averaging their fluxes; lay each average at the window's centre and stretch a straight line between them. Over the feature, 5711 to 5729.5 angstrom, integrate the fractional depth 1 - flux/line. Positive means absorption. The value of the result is 0.3 angstrom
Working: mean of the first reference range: 10.5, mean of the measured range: 10.6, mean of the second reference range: 11.1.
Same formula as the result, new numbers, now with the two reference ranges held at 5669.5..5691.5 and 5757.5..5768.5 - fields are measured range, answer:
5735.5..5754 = -1.0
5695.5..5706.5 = 0.2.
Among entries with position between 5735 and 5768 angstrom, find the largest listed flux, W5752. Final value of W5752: 12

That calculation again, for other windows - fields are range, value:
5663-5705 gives 11.9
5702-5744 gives 11.7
